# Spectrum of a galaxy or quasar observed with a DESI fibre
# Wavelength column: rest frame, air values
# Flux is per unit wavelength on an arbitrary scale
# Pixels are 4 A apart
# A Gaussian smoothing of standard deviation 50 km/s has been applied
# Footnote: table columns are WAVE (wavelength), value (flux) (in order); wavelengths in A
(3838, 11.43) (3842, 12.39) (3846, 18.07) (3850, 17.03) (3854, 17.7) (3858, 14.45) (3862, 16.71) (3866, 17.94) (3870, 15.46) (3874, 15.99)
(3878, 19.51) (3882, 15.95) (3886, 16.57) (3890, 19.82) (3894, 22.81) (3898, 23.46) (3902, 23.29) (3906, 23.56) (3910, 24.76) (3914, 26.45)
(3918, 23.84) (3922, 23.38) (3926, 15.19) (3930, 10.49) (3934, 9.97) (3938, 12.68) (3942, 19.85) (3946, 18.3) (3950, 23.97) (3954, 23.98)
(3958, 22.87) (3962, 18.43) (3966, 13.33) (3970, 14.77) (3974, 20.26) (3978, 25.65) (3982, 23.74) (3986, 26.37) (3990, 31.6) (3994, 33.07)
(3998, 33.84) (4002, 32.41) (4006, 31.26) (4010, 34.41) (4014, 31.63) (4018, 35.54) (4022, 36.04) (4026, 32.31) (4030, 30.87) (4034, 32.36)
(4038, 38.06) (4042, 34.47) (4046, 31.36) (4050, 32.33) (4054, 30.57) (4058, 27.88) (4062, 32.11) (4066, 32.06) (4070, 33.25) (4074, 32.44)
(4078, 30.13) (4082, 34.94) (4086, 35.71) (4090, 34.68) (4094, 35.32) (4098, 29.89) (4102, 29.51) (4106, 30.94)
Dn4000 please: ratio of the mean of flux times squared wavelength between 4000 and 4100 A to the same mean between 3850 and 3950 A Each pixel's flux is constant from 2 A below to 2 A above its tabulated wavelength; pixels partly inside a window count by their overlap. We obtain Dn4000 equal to 1.89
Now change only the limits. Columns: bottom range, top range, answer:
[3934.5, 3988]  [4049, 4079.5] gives 1.65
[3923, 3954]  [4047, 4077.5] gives 2.02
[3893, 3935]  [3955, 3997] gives 1.16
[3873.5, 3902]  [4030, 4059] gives 1.79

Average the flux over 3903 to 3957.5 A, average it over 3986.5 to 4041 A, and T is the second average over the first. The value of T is 1.67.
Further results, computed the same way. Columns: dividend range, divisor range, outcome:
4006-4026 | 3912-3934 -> 1.79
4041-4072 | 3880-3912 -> 1.49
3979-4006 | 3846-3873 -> 1.81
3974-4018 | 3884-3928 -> 1.37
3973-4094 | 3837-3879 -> 1.98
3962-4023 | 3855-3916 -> 1.41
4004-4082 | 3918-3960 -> 1.78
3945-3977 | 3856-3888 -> 1.19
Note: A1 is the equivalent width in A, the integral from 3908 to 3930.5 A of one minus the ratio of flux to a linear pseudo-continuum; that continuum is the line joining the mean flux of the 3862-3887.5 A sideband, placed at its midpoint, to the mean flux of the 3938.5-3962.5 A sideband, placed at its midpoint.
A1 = -2.59 A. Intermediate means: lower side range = 16.9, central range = 21.4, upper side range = 20.9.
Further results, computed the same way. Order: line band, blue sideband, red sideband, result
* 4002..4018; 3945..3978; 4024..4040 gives -2.0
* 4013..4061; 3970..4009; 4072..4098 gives -3.1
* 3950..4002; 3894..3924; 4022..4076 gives 7.2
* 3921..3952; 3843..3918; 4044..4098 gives 9.0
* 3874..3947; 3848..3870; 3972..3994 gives 3.7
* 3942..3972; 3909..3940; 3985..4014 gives 5.6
